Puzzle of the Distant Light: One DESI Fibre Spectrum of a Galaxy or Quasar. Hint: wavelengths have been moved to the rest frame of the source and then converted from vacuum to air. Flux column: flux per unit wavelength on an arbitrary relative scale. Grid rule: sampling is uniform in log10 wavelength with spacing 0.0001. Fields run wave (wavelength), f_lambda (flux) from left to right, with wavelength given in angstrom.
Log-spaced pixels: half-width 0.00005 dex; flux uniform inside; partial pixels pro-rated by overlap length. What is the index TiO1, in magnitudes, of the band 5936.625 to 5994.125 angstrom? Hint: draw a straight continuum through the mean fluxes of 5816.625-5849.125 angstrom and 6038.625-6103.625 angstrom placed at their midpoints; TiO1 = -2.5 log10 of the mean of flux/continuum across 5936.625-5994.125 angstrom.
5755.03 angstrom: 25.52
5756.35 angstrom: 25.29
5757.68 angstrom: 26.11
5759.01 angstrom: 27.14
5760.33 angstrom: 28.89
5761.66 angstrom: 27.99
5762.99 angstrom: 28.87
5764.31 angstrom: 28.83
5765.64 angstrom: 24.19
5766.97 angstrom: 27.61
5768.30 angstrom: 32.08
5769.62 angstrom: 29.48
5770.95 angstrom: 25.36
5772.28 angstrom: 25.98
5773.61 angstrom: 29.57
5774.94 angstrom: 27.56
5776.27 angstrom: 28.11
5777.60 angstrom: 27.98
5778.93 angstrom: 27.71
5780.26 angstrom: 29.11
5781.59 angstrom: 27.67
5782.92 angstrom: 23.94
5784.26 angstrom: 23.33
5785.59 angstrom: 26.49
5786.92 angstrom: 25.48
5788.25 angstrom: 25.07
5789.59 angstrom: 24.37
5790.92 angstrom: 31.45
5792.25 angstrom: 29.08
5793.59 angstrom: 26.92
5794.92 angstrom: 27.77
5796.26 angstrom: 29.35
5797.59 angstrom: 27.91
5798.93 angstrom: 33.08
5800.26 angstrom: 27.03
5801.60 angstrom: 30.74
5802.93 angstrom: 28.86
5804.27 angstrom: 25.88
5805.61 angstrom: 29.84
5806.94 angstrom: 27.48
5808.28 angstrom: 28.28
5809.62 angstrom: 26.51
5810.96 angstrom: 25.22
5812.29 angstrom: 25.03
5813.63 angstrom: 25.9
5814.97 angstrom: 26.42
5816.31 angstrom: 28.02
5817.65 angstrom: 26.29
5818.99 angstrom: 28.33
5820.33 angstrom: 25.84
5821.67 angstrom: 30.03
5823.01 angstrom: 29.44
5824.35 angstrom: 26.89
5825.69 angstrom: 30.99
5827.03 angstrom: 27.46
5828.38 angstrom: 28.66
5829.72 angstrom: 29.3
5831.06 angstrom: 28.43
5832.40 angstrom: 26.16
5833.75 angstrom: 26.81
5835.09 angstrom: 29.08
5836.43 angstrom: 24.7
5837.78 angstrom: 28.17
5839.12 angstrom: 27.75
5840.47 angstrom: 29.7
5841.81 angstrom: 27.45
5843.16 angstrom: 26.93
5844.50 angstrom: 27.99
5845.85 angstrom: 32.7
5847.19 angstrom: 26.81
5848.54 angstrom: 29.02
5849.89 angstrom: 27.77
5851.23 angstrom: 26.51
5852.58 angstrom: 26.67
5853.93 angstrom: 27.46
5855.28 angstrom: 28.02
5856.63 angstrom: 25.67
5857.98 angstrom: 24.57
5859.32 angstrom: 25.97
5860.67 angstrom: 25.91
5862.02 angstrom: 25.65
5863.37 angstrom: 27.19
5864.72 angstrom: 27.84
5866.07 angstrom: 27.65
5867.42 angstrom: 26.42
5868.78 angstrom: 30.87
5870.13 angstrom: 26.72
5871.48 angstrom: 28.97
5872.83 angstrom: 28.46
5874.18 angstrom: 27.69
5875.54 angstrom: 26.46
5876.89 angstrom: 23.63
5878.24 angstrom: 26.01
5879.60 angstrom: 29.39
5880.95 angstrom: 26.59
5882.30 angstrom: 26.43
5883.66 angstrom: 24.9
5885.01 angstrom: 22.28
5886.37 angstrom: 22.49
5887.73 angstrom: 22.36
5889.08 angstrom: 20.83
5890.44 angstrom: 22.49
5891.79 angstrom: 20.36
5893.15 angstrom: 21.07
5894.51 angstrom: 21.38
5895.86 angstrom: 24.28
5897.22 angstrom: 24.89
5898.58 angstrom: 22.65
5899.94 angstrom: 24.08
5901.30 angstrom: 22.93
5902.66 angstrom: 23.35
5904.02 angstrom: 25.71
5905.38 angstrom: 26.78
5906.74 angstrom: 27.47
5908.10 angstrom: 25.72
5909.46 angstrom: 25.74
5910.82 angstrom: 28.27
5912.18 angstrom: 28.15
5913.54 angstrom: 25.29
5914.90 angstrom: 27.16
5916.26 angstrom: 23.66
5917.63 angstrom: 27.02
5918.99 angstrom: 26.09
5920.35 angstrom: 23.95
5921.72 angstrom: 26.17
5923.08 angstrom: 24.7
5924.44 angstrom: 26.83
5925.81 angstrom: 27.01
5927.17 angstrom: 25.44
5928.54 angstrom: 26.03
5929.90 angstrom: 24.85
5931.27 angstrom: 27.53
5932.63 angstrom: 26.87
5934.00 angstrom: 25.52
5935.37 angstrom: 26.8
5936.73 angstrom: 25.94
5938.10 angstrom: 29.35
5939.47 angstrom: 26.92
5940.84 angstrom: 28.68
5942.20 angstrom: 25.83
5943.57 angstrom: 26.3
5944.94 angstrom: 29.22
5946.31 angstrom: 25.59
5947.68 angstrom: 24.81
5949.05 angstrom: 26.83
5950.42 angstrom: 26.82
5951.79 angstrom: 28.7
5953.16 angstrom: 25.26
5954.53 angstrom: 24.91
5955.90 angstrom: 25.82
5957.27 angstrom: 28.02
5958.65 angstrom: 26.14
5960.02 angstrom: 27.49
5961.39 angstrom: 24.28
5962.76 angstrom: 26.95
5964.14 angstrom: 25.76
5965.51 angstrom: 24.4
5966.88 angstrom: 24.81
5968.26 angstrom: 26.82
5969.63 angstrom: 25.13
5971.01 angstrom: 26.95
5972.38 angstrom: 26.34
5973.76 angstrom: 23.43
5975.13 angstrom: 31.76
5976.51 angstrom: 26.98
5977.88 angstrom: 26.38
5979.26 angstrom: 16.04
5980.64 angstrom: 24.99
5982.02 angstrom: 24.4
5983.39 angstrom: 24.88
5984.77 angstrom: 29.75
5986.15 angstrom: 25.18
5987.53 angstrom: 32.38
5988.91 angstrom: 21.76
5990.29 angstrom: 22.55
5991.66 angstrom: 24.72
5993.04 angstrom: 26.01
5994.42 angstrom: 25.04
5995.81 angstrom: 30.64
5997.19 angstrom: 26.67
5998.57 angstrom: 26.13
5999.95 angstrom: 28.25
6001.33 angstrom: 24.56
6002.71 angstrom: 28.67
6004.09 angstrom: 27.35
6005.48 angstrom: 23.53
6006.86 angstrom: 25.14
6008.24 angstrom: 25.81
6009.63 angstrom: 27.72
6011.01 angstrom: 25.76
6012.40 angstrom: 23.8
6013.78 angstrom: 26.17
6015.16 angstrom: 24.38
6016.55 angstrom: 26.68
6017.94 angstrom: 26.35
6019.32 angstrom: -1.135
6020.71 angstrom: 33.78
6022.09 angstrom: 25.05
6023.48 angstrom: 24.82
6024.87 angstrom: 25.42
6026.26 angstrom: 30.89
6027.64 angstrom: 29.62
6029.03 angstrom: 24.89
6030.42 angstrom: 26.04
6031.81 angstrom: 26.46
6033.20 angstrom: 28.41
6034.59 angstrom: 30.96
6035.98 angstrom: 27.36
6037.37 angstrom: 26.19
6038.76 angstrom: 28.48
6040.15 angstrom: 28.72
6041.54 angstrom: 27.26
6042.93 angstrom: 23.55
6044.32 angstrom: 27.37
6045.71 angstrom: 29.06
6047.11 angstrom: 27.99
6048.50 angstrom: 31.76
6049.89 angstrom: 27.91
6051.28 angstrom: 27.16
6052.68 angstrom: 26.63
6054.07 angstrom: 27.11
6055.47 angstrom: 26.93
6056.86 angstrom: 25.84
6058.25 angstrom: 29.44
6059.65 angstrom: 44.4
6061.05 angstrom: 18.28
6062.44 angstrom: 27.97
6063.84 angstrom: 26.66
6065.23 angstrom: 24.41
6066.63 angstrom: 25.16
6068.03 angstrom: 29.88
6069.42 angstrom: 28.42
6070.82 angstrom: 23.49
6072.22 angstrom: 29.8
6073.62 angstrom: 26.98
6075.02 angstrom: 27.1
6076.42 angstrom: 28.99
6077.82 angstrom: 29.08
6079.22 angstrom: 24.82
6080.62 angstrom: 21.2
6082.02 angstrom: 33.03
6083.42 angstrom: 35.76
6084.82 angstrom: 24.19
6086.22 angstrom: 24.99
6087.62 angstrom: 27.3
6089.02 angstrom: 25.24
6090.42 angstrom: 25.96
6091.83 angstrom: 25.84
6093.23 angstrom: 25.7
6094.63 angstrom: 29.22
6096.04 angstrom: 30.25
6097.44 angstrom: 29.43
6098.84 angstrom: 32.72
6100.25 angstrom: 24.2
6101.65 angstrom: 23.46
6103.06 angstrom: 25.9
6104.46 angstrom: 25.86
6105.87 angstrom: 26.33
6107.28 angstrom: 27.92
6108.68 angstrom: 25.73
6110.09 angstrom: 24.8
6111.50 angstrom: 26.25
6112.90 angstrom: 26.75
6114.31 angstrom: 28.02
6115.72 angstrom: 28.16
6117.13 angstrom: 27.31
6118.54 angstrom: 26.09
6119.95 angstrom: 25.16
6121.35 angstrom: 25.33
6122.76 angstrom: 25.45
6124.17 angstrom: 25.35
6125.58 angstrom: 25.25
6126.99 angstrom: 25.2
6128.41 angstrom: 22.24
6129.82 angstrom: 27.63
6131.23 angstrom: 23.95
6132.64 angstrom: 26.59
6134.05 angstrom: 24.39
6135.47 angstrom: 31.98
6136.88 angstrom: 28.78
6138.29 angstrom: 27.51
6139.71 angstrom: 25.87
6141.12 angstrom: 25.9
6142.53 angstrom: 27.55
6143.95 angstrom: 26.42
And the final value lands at 0.07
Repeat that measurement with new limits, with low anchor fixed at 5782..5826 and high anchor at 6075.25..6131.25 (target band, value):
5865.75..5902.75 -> 0.101 mag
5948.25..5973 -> 0.036 mag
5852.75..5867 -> 0.029 mag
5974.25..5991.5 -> 0.060 mag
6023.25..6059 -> -0.030 mag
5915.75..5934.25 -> 0.053 mag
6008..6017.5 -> 0.048 mag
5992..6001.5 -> 0.007 mag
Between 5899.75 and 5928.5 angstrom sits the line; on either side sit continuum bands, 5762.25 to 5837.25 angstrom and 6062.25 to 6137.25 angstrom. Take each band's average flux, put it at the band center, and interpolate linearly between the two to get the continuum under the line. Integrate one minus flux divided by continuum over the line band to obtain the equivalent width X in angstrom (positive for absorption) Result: 1.6 angstrom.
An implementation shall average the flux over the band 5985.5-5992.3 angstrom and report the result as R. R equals 25.3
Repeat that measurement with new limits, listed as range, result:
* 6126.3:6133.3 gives 25.1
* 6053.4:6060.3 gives 30.7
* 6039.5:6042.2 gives 28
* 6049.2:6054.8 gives 27.2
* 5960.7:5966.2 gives 25.4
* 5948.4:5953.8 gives 26.9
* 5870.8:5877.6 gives 27.1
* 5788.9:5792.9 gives 28.3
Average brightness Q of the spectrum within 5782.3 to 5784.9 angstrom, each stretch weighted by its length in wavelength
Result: 23.6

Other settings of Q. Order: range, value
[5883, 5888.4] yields 23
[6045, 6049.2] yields 29.6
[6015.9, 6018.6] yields 26.5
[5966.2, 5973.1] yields 26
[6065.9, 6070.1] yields 27.8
